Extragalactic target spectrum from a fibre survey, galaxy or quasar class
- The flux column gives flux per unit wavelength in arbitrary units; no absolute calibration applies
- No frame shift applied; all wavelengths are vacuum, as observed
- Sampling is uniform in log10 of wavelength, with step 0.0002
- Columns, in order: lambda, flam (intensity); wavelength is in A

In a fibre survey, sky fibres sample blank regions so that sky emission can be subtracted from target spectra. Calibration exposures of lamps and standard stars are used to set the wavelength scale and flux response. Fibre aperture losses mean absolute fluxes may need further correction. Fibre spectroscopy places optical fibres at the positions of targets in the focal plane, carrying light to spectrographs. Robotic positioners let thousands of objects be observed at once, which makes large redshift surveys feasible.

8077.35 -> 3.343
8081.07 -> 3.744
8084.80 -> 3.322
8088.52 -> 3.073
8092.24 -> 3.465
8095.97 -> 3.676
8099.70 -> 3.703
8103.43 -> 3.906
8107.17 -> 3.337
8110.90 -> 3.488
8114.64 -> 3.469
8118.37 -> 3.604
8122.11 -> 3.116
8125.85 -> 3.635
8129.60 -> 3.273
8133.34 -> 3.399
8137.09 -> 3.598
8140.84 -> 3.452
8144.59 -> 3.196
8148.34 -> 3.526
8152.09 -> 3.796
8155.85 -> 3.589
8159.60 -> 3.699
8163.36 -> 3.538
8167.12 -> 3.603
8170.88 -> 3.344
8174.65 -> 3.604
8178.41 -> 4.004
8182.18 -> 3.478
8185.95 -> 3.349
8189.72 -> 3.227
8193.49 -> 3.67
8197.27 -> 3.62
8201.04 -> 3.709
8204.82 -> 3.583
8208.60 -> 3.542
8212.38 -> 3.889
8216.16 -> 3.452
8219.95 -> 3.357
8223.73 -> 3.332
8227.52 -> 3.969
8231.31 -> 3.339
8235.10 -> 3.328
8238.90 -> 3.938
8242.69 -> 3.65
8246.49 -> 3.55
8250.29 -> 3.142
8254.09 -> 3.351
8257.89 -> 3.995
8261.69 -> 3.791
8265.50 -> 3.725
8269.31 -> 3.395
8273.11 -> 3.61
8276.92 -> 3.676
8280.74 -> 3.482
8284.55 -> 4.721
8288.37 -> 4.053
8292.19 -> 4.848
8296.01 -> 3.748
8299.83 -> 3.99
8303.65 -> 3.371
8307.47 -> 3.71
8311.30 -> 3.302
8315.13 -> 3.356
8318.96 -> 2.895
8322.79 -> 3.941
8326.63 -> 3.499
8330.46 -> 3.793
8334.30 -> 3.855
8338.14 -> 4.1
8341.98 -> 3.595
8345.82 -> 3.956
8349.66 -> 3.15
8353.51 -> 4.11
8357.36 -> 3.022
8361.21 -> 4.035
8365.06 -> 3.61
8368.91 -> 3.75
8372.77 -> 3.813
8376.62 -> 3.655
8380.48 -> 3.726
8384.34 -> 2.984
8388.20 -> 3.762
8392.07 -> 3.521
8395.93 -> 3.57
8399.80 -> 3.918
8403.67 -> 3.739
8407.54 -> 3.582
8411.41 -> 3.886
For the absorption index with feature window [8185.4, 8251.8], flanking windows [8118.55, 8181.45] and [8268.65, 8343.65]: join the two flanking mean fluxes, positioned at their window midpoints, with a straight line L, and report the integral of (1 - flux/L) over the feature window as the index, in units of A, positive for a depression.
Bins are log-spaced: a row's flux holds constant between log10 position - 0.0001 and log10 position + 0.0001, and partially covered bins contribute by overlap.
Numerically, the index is 1.5 A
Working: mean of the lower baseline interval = 3.52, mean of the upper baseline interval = 3.75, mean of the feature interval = 3.54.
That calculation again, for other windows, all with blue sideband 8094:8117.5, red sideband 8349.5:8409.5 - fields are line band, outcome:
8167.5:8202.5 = 0.50 A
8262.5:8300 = -3.07 A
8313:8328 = 0.86 A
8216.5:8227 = 0.50 A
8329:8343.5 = -0.86 A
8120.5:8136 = 0.98 A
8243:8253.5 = 0.65 A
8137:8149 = 0.63 A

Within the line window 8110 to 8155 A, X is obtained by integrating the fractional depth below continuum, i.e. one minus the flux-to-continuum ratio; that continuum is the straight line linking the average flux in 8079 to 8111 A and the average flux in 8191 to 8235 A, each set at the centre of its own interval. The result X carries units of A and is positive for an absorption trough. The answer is 0.9 A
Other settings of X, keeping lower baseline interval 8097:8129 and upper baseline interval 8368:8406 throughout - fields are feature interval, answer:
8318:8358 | -0.5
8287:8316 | -1.6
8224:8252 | 0.2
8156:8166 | -0.2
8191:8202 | -0.2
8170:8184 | -0.3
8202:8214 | -0.4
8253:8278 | -0.5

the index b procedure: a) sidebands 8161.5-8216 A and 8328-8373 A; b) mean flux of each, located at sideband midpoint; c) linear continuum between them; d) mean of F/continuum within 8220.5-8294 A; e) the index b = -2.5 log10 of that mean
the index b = -0.024 mag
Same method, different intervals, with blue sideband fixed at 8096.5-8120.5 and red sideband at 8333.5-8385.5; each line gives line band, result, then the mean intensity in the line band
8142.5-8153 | 0.036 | 3.48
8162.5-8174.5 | 0.031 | 3.51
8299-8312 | 0.020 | 3.59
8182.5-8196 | 0.056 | 3.43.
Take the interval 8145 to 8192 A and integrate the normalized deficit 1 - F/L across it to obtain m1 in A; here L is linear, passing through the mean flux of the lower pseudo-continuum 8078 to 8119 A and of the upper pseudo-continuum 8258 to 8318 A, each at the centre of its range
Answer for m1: 0.8 A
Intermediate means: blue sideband 3.52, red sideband 3.78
